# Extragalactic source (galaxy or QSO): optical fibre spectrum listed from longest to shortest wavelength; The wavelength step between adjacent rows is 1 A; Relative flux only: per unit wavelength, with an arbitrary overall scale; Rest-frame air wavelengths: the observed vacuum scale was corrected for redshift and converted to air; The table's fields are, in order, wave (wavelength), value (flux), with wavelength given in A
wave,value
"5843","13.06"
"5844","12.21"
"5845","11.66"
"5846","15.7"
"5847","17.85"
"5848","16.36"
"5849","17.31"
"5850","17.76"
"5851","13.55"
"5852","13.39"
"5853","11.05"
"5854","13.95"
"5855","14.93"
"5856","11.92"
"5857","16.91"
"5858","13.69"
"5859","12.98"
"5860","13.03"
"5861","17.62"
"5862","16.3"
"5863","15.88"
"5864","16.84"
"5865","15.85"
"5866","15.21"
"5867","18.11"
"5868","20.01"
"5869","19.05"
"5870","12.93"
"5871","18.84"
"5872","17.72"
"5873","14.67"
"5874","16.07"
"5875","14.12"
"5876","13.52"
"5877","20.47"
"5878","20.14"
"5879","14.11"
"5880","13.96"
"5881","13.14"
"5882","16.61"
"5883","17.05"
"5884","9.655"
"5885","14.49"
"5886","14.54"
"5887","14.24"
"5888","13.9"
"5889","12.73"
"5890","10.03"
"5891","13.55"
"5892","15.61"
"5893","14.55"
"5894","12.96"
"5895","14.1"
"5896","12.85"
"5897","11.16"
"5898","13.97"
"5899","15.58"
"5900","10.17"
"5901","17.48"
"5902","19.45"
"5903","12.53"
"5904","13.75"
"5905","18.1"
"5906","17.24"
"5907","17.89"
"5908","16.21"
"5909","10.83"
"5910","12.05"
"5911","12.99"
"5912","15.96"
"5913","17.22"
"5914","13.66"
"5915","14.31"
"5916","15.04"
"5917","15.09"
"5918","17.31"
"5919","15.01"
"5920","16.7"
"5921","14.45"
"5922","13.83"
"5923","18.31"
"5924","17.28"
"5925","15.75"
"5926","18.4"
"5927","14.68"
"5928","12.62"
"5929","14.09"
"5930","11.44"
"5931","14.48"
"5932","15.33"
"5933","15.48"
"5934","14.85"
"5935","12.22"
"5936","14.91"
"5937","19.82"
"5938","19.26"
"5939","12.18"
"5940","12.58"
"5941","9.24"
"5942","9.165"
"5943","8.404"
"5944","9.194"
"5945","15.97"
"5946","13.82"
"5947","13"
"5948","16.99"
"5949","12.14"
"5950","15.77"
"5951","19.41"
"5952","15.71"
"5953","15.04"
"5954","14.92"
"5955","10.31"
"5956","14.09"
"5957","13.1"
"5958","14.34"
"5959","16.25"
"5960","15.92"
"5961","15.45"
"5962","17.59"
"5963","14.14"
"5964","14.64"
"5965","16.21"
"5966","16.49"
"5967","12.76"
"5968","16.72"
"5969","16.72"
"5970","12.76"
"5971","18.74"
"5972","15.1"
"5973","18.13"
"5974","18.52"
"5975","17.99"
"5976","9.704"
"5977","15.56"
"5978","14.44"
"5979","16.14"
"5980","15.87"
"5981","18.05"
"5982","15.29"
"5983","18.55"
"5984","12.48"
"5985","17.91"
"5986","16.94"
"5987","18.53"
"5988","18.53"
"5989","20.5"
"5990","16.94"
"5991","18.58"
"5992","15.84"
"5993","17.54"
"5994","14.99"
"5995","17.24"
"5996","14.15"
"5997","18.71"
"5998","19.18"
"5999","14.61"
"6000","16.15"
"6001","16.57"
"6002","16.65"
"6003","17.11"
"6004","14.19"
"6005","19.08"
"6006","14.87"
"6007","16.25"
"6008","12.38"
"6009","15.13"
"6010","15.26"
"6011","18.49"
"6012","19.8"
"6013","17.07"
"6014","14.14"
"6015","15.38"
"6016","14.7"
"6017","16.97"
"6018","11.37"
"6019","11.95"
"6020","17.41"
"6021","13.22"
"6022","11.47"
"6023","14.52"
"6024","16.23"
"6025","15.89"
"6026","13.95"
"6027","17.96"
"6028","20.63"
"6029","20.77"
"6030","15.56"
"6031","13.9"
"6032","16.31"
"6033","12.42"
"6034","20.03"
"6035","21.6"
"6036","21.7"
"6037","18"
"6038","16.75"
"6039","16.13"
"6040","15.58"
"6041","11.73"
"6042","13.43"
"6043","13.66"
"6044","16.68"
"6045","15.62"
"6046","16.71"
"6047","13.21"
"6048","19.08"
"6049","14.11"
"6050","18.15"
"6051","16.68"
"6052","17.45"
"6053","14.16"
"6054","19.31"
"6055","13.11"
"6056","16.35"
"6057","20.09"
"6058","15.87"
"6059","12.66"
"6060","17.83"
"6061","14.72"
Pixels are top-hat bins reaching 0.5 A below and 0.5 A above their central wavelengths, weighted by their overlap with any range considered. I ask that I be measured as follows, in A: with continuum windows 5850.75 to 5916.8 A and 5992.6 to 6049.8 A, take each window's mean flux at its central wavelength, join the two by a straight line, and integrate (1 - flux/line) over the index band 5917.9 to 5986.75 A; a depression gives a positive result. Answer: 2.0 A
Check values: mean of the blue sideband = 14.9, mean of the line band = 15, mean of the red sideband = 16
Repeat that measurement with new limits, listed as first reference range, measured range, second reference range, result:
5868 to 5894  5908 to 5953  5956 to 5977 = 2.46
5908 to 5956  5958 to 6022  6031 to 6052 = -2.58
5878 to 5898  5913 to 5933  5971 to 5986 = -0.70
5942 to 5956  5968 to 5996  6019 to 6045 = -3.52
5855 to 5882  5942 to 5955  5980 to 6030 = 1.84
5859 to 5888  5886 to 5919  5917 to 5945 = 1.30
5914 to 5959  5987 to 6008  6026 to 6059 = -1.55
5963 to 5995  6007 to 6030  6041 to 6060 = 0.56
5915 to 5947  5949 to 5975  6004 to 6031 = -1.16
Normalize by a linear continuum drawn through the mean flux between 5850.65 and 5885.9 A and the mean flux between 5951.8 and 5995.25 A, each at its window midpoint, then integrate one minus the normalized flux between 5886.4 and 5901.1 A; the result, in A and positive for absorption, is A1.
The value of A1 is 2.0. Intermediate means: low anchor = 15.4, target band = 13.4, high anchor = 15.9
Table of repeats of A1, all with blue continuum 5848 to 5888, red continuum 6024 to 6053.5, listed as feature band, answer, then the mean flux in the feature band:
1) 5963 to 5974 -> 0.1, 15.9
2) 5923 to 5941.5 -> 1.2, 14.8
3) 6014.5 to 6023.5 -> 1.2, 14.1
